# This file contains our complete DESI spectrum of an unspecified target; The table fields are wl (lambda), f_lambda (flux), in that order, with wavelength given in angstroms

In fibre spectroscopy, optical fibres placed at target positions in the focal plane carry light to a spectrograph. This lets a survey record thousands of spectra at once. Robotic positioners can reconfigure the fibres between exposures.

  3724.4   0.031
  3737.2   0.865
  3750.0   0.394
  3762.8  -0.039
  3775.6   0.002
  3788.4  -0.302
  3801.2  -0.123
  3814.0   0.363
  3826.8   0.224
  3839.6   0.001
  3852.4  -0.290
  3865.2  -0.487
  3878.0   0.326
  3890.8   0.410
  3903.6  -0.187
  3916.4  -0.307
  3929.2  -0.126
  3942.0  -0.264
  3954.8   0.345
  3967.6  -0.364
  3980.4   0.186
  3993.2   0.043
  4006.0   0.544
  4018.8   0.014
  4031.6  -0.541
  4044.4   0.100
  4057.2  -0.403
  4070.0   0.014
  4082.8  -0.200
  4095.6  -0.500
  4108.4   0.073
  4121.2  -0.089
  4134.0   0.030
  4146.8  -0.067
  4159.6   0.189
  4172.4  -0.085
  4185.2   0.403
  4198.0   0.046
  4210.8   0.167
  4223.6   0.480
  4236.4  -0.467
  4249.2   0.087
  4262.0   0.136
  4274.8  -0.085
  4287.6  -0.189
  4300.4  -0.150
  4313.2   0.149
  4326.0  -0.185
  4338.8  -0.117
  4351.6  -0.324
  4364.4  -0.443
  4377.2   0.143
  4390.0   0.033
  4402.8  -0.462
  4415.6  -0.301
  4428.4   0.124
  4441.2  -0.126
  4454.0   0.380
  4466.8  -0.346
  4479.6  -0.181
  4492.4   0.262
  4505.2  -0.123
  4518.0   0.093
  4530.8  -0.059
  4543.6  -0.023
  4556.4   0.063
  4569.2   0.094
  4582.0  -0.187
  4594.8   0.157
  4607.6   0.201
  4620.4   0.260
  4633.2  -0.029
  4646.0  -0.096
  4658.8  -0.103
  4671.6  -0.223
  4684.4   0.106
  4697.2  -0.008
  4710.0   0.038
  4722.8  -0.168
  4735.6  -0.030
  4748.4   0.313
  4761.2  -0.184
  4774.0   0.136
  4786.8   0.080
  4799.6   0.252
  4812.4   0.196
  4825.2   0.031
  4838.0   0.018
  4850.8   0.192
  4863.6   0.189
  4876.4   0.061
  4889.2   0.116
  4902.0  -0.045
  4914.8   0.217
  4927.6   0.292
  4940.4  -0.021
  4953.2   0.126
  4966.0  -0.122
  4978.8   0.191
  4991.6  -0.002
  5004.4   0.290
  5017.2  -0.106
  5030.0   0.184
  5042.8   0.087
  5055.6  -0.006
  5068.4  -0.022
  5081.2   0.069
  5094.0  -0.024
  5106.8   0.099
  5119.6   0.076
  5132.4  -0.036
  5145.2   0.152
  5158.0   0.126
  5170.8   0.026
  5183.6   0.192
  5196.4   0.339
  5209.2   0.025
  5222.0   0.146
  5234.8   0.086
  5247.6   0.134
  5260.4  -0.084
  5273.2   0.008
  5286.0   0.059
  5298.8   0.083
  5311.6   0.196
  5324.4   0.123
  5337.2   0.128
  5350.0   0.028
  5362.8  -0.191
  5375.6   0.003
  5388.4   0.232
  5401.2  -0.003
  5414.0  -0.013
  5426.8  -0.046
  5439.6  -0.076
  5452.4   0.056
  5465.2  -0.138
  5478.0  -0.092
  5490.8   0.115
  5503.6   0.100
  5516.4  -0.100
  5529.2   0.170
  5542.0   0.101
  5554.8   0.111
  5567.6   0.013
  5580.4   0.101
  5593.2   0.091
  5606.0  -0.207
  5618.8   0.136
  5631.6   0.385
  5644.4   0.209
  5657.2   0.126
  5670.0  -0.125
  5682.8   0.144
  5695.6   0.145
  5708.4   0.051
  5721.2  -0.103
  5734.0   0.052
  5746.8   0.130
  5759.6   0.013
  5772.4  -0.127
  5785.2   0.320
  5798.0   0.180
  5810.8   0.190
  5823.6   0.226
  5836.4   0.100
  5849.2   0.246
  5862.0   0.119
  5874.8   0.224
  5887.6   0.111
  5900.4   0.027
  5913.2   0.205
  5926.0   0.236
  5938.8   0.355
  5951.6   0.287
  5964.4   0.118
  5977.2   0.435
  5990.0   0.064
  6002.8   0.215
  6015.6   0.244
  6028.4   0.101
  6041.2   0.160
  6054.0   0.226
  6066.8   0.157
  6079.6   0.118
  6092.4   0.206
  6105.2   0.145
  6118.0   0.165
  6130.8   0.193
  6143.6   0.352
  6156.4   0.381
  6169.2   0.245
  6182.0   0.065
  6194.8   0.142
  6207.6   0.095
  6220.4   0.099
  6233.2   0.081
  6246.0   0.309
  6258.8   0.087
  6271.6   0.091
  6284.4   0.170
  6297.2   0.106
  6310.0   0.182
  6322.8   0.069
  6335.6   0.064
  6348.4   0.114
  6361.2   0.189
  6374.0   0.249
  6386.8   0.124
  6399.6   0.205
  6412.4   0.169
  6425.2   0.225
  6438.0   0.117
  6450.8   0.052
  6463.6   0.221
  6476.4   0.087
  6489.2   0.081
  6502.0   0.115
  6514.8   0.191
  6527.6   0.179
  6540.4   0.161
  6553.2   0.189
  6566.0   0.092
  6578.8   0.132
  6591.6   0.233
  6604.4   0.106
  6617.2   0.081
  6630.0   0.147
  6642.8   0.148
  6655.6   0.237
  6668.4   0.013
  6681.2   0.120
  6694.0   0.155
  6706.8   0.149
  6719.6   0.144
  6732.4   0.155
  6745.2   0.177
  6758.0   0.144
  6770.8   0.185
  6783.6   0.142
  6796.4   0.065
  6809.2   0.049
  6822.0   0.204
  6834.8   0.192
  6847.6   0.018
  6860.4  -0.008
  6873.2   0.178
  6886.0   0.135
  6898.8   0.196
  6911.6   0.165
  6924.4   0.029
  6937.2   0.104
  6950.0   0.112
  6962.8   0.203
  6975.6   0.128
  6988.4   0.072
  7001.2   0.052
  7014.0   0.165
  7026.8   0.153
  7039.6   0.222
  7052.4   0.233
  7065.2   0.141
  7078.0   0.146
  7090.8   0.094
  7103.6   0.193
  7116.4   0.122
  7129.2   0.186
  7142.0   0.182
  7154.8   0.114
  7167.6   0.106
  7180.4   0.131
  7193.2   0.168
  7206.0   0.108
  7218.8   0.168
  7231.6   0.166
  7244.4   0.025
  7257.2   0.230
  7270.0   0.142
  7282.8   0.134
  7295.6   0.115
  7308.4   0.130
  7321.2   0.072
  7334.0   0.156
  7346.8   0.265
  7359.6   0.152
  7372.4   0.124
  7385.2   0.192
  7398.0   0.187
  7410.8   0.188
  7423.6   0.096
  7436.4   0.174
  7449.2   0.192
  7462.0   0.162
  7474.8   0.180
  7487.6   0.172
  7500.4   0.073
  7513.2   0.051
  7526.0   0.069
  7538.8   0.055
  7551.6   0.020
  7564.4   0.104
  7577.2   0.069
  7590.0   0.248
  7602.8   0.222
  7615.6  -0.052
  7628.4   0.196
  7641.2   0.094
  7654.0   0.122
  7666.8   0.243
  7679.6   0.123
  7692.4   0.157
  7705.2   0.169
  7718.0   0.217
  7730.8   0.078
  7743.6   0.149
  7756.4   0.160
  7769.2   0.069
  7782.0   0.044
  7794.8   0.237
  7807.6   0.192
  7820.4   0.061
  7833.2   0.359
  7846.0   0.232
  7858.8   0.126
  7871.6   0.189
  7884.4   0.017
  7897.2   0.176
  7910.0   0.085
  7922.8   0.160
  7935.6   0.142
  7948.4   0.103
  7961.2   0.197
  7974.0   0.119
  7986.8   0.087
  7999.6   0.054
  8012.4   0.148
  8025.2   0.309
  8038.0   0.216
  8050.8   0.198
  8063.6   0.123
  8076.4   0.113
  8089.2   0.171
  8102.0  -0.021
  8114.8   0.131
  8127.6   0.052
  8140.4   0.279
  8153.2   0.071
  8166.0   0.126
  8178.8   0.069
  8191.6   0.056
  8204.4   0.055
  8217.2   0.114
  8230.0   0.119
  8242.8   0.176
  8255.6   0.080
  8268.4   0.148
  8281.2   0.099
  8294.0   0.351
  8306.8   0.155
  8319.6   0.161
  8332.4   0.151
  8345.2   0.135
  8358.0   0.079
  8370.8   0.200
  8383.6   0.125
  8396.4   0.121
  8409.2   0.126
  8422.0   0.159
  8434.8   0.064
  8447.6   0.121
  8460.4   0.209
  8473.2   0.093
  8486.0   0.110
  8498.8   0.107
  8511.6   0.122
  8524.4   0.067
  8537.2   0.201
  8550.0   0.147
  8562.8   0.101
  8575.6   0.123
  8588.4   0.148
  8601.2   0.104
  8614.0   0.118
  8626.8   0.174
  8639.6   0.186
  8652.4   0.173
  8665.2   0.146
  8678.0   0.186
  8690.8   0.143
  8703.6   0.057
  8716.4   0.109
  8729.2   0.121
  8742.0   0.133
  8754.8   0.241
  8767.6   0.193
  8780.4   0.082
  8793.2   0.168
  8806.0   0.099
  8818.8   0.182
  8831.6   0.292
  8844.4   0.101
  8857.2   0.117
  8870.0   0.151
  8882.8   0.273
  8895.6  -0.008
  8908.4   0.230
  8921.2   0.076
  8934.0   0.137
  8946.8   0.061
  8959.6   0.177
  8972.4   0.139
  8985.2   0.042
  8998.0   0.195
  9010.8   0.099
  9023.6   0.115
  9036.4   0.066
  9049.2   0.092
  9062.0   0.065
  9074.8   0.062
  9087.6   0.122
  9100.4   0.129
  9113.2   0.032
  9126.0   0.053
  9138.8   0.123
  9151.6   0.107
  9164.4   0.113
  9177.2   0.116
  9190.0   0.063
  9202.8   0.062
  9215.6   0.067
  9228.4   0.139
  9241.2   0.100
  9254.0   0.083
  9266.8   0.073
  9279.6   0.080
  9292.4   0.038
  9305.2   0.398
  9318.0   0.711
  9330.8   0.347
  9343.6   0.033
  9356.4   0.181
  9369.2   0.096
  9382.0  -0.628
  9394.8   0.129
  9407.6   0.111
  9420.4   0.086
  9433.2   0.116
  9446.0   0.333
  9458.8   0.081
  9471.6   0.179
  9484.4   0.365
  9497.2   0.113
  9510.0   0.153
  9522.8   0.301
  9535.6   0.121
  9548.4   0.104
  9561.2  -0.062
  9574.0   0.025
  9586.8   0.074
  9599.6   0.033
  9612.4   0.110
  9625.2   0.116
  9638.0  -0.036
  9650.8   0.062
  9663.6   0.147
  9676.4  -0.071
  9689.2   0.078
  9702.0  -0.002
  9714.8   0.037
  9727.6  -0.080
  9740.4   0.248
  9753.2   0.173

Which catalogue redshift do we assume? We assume 0.19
